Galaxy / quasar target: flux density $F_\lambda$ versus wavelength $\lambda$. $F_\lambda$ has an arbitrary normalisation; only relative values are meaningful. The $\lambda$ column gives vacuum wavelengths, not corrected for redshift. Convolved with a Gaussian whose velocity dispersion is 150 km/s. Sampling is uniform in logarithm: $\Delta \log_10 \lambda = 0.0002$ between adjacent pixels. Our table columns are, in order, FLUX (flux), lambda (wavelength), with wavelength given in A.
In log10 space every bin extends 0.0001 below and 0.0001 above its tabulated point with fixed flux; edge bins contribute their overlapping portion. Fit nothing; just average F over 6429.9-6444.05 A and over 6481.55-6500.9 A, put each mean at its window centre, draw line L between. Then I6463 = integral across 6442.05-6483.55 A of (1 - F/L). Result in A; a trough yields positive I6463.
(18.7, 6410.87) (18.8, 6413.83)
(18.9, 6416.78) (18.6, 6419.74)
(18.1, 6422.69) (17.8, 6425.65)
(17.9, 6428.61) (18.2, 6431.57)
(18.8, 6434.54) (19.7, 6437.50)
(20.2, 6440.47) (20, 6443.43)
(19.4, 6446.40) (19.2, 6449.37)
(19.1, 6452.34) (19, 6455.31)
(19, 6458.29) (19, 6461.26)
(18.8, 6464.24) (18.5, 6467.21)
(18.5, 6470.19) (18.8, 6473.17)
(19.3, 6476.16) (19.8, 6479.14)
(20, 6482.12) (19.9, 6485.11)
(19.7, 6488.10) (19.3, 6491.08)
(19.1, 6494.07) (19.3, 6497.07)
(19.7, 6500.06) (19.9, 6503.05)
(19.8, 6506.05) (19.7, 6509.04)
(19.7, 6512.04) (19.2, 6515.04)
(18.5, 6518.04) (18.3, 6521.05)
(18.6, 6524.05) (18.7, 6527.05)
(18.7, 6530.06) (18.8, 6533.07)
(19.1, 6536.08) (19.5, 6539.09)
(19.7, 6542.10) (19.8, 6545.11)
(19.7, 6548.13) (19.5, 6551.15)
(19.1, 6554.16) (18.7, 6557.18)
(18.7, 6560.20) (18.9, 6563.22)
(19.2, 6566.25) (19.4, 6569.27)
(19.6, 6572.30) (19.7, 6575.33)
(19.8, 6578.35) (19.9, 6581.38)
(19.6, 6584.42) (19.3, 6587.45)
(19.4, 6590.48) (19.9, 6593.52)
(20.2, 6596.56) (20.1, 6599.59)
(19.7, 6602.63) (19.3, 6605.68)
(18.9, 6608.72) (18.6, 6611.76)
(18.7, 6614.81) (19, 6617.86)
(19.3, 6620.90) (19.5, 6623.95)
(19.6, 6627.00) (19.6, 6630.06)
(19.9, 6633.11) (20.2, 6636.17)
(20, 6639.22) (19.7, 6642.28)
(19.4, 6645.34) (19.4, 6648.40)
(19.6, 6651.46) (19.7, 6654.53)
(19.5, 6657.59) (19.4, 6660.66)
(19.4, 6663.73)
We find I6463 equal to 0.6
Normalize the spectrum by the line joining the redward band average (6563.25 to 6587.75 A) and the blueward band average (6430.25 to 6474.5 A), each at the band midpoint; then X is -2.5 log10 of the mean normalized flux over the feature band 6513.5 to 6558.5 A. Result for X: 0.02 mag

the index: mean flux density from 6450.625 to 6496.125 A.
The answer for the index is 19.2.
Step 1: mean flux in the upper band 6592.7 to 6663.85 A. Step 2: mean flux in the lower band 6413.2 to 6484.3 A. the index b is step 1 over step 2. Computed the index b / 1.0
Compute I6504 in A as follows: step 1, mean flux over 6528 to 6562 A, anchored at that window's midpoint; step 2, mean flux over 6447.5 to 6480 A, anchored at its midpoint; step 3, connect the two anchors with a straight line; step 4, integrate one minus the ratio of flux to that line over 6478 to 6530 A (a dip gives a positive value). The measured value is -0.7 A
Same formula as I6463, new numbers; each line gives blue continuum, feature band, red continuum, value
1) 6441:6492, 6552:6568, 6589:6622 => 0.3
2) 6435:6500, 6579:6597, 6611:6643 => -0.2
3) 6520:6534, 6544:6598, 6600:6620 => -1.7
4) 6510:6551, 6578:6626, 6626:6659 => 0.1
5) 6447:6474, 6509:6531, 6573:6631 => 0.3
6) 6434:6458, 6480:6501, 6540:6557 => -0.1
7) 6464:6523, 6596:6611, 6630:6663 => 0.0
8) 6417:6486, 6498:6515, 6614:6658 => -0.5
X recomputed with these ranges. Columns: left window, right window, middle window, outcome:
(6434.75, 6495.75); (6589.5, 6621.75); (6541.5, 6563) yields 0.00 mag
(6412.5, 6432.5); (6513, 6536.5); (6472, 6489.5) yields -0.06 mag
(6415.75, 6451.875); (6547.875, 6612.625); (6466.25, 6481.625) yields 0.00 mag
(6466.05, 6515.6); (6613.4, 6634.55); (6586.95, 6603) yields -0.02 mag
